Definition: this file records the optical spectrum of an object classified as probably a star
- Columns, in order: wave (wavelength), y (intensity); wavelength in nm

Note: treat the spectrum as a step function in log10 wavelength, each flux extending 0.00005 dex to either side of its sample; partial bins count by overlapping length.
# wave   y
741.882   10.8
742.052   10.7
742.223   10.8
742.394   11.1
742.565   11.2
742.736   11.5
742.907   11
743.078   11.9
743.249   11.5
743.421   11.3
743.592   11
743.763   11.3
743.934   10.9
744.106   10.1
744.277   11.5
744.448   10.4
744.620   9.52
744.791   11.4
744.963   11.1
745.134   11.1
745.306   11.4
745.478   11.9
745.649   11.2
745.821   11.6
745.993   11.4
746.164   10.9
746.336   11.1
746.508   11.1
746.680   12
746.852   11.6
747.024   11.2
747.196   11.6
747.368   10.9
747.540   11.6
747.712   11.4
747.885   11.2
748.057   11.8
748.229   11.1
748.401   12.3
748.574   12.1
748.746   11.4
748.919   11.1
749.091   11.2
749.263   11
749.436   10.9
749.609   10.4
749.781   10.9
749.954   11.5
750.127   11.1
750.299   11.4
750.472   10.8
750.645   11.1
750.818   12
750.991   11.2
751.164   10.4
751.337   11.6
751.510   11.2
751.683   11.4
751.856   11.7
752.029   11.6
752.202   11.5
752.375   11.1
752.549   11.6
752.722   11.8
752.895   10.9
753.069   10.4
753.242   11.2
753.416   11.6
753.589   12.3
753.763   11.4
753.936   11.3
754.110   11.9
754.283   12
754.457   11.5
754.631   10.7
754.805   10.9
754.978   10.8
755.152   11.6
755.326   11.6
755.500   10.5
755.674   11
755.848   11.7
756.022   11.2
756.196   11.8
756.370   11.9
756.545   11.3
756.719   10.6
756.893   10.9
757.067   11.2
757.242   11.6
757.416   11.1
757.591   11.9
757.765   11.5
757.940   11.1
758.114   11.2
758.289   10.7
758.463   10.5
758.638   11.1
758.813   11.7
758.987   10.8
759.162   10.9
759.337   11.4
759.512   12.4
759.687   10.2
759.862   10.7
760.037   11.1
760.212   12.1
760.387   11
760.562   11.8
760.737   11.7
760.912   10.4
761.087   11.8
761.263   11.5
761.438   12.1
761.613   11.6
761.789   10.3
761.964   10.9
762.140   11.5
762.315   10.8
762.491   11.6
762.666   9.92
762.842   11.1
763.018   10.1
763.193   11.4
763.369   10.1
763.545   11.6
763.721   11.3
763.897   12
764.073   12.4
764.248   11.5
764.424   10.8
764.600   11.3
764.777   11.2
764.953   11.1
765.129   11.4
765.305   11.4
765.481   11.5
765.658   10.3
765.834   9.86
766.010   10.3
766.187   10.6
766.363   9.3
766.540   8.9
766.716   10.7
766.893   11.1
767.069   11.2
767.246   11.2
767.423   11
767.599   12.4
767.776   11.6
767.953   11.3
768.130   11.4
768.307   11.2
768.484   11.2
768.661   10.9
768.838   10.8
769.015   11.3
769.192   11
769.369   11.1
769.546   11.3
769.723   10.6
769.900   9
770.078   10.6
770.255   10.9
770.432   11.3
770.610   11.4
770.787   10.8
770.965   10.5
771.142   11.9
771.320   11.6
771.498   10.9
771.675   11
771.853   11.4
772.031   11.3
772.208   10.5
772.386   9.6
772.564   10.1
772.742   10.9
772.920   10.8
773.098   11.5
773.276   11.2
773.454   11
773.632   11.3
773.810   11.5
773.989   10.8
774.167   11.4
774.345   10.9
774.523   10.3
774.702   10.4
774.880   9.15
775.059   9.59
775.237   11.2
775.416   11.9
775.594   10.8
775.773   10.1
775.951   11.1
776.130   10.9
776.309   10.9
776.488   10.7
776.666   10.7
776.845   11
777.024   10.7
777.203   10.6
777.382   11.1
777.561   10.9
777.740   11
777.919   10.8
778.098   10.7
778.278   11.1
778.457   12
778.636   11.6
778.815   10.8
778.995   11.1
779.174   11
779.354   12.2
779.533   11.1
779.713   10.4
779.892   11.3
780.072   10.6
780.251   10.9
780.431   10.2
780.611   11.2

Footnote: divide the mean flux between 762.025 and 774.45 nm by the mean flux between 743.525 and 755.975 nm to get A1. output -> 0.97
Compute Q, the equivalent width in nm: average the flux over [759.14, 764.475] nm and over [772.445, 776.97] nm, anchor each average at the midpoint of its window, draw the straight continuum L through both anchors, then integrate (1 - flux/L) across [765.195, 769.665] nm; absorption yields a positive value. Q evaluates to 0.05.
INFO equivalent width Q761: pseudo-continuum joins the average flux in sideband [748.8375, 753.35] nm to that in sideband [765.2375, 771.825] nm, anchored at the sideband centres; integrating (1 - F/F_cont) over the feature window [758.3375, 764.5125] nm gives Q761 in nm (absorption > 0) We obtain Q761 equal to -0.099 nm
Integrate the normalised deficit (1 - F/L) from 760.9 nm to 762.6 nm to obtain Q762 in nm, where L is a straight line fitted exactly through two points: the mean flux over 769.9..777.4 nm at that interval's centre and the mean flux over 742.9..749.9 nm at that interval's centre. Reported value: -0.04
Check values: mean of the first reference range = 11.2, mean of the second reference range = 10.8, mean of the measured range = 11.3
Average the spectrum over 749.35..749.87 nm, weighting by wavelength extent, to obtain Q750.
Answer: 10.7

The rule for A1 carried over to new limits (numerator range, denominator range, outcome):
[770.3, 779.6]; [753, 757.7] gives 0.97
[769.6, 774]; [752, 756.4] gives 0.96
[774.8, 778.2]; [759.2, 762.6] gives 0.95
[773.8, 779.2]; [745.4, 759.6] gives 0.96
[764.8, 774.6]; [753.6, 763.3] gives 0.97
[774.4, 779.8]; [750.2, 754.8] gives 0.96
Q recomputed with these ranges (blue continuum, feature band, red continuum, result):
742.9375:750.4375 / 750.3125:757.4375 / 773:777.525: -0.12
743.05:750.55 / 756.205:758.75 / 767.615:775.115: -0.03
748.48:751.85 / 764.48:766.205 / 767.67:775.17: 0.01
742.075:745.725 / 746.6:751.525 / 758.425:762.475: -0.08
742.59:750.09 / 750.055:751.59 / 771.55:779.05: 0.00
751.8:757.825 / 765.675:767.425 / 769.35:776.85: 0.10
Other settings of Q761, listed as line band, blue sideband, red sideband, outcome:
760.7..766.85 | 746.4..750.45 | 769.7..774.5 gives 0.05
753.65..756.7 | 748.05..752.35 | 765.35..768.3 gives -0.05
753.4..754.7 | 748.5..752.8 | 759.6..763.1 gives -0.04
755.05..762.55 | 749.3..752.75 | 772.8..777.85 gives -0.10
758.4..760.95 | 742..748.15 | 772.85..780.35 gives -0.03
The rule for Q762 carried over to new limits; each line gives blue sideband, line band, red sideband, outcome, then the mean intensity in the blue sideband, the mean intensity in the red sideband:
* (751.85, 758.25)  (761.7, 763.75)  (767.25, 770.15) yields 0.056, 11.3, 11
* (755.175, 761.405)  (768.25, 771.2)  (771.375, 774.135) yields 0.024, 11.3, 10.9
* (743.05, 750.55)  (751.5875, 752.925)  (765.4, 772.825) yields -0.041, 11.2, 10.9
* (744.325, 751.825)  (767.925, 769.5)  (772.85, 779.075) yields -0.020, 11.2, 10.9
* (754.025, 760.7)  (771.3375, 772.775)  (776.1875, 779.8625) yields 0.045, 11.3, 11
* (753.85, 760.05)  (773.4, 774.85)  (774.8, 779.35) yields 0.008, 11.2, 10.9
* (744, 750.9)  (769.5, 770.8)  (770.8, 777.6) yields 0.022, 11.2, 10.8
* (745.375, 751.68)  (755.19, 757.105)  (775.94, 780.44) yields -0.005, 11.3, 11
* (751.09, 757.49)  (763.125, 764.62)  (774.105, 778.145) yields -0.043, 11.3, 10.7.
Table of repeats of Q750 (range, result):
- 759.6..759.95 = 10.4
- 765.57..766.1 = 10.2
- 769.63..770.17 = 10.1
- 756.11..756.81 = 11.4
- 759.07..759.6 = 11.5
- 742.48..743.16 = 11.4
